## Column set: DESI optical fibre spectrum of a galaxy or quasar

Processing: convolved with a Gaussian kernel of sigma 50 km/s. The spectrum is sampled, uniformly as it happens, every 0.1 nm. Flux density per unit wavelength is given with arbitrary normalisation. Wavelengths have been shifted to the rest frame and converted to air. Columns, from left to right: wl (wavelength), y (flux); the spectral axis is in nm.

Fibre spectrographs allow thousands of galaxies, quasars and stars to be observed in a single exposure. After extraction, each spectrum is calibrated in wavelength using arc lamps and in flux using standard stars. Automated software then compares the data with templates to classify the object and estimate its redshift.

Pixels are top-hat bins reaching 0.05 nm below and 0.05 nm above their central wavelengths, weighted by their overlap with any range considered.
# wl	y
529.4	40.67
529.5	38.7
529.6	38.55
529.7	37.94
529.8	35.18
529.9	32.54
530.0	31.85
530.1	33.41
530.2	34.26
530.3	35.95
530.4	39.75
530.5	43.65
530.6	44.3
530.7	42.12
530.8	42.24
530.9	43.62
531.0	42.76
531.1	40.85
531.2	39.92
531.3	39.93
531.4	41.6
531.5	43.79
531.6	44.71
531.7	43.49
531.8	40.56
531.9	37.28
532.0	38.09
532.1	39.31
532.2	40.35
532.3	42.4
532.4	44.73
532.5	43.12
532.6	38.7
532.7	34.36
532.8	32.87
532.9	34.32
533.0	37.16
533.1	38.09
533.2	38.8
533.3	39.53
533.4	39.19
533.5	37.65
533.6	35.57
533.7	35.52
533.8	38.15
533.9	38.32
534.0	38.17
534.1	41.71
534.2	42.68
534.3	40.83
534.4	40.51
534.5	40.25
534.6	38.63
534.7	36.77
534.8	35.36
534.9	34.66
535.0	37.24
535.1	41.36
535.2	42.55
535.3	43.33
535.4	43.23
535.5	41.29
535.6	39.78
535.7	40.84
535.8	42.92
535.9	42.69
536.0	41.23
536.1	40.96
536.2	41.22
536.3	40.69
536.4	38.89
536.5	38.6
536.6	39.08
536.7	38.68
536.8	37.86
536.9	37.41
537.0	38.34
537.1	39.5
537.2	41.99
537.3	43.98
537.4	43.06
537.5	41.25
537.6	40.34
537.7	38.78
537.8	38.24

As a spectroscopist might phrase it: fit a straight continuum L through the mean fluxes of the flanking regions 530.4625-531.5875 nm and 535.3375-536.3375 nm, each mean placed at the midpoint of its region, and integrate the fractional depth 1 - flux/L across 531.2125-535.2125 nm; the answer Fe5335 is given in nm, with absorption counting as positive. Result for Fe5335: 0.26 nm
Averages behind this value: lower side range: 42.3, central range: 39.2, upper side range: 41.5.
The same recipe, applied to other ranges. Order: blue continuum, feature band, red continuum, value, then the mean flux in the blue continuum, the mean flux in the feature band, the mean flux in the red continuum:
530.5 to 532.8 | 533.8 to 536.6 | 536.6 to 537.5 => 0.02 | 41.2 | 40.1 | 40.1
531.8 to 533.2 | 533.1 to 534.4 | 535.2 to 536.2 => 0.03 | 38.6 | 38.9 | 41.8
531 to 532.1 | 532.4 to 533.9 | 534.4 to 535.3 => 0.09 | 41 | 37.6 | 38.7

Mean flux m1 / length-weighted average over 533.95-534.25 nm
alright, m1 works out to 40.9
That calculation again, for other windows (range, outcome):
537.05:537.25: 40.7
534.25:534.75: 39.4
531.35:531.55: 42.7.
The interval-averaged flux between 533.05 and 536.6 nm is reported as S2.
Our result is 39.6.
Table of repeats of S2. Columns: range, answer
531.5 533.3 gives 39.4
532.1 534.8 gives 38.7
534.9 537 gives 40.3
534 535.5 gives 39.9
